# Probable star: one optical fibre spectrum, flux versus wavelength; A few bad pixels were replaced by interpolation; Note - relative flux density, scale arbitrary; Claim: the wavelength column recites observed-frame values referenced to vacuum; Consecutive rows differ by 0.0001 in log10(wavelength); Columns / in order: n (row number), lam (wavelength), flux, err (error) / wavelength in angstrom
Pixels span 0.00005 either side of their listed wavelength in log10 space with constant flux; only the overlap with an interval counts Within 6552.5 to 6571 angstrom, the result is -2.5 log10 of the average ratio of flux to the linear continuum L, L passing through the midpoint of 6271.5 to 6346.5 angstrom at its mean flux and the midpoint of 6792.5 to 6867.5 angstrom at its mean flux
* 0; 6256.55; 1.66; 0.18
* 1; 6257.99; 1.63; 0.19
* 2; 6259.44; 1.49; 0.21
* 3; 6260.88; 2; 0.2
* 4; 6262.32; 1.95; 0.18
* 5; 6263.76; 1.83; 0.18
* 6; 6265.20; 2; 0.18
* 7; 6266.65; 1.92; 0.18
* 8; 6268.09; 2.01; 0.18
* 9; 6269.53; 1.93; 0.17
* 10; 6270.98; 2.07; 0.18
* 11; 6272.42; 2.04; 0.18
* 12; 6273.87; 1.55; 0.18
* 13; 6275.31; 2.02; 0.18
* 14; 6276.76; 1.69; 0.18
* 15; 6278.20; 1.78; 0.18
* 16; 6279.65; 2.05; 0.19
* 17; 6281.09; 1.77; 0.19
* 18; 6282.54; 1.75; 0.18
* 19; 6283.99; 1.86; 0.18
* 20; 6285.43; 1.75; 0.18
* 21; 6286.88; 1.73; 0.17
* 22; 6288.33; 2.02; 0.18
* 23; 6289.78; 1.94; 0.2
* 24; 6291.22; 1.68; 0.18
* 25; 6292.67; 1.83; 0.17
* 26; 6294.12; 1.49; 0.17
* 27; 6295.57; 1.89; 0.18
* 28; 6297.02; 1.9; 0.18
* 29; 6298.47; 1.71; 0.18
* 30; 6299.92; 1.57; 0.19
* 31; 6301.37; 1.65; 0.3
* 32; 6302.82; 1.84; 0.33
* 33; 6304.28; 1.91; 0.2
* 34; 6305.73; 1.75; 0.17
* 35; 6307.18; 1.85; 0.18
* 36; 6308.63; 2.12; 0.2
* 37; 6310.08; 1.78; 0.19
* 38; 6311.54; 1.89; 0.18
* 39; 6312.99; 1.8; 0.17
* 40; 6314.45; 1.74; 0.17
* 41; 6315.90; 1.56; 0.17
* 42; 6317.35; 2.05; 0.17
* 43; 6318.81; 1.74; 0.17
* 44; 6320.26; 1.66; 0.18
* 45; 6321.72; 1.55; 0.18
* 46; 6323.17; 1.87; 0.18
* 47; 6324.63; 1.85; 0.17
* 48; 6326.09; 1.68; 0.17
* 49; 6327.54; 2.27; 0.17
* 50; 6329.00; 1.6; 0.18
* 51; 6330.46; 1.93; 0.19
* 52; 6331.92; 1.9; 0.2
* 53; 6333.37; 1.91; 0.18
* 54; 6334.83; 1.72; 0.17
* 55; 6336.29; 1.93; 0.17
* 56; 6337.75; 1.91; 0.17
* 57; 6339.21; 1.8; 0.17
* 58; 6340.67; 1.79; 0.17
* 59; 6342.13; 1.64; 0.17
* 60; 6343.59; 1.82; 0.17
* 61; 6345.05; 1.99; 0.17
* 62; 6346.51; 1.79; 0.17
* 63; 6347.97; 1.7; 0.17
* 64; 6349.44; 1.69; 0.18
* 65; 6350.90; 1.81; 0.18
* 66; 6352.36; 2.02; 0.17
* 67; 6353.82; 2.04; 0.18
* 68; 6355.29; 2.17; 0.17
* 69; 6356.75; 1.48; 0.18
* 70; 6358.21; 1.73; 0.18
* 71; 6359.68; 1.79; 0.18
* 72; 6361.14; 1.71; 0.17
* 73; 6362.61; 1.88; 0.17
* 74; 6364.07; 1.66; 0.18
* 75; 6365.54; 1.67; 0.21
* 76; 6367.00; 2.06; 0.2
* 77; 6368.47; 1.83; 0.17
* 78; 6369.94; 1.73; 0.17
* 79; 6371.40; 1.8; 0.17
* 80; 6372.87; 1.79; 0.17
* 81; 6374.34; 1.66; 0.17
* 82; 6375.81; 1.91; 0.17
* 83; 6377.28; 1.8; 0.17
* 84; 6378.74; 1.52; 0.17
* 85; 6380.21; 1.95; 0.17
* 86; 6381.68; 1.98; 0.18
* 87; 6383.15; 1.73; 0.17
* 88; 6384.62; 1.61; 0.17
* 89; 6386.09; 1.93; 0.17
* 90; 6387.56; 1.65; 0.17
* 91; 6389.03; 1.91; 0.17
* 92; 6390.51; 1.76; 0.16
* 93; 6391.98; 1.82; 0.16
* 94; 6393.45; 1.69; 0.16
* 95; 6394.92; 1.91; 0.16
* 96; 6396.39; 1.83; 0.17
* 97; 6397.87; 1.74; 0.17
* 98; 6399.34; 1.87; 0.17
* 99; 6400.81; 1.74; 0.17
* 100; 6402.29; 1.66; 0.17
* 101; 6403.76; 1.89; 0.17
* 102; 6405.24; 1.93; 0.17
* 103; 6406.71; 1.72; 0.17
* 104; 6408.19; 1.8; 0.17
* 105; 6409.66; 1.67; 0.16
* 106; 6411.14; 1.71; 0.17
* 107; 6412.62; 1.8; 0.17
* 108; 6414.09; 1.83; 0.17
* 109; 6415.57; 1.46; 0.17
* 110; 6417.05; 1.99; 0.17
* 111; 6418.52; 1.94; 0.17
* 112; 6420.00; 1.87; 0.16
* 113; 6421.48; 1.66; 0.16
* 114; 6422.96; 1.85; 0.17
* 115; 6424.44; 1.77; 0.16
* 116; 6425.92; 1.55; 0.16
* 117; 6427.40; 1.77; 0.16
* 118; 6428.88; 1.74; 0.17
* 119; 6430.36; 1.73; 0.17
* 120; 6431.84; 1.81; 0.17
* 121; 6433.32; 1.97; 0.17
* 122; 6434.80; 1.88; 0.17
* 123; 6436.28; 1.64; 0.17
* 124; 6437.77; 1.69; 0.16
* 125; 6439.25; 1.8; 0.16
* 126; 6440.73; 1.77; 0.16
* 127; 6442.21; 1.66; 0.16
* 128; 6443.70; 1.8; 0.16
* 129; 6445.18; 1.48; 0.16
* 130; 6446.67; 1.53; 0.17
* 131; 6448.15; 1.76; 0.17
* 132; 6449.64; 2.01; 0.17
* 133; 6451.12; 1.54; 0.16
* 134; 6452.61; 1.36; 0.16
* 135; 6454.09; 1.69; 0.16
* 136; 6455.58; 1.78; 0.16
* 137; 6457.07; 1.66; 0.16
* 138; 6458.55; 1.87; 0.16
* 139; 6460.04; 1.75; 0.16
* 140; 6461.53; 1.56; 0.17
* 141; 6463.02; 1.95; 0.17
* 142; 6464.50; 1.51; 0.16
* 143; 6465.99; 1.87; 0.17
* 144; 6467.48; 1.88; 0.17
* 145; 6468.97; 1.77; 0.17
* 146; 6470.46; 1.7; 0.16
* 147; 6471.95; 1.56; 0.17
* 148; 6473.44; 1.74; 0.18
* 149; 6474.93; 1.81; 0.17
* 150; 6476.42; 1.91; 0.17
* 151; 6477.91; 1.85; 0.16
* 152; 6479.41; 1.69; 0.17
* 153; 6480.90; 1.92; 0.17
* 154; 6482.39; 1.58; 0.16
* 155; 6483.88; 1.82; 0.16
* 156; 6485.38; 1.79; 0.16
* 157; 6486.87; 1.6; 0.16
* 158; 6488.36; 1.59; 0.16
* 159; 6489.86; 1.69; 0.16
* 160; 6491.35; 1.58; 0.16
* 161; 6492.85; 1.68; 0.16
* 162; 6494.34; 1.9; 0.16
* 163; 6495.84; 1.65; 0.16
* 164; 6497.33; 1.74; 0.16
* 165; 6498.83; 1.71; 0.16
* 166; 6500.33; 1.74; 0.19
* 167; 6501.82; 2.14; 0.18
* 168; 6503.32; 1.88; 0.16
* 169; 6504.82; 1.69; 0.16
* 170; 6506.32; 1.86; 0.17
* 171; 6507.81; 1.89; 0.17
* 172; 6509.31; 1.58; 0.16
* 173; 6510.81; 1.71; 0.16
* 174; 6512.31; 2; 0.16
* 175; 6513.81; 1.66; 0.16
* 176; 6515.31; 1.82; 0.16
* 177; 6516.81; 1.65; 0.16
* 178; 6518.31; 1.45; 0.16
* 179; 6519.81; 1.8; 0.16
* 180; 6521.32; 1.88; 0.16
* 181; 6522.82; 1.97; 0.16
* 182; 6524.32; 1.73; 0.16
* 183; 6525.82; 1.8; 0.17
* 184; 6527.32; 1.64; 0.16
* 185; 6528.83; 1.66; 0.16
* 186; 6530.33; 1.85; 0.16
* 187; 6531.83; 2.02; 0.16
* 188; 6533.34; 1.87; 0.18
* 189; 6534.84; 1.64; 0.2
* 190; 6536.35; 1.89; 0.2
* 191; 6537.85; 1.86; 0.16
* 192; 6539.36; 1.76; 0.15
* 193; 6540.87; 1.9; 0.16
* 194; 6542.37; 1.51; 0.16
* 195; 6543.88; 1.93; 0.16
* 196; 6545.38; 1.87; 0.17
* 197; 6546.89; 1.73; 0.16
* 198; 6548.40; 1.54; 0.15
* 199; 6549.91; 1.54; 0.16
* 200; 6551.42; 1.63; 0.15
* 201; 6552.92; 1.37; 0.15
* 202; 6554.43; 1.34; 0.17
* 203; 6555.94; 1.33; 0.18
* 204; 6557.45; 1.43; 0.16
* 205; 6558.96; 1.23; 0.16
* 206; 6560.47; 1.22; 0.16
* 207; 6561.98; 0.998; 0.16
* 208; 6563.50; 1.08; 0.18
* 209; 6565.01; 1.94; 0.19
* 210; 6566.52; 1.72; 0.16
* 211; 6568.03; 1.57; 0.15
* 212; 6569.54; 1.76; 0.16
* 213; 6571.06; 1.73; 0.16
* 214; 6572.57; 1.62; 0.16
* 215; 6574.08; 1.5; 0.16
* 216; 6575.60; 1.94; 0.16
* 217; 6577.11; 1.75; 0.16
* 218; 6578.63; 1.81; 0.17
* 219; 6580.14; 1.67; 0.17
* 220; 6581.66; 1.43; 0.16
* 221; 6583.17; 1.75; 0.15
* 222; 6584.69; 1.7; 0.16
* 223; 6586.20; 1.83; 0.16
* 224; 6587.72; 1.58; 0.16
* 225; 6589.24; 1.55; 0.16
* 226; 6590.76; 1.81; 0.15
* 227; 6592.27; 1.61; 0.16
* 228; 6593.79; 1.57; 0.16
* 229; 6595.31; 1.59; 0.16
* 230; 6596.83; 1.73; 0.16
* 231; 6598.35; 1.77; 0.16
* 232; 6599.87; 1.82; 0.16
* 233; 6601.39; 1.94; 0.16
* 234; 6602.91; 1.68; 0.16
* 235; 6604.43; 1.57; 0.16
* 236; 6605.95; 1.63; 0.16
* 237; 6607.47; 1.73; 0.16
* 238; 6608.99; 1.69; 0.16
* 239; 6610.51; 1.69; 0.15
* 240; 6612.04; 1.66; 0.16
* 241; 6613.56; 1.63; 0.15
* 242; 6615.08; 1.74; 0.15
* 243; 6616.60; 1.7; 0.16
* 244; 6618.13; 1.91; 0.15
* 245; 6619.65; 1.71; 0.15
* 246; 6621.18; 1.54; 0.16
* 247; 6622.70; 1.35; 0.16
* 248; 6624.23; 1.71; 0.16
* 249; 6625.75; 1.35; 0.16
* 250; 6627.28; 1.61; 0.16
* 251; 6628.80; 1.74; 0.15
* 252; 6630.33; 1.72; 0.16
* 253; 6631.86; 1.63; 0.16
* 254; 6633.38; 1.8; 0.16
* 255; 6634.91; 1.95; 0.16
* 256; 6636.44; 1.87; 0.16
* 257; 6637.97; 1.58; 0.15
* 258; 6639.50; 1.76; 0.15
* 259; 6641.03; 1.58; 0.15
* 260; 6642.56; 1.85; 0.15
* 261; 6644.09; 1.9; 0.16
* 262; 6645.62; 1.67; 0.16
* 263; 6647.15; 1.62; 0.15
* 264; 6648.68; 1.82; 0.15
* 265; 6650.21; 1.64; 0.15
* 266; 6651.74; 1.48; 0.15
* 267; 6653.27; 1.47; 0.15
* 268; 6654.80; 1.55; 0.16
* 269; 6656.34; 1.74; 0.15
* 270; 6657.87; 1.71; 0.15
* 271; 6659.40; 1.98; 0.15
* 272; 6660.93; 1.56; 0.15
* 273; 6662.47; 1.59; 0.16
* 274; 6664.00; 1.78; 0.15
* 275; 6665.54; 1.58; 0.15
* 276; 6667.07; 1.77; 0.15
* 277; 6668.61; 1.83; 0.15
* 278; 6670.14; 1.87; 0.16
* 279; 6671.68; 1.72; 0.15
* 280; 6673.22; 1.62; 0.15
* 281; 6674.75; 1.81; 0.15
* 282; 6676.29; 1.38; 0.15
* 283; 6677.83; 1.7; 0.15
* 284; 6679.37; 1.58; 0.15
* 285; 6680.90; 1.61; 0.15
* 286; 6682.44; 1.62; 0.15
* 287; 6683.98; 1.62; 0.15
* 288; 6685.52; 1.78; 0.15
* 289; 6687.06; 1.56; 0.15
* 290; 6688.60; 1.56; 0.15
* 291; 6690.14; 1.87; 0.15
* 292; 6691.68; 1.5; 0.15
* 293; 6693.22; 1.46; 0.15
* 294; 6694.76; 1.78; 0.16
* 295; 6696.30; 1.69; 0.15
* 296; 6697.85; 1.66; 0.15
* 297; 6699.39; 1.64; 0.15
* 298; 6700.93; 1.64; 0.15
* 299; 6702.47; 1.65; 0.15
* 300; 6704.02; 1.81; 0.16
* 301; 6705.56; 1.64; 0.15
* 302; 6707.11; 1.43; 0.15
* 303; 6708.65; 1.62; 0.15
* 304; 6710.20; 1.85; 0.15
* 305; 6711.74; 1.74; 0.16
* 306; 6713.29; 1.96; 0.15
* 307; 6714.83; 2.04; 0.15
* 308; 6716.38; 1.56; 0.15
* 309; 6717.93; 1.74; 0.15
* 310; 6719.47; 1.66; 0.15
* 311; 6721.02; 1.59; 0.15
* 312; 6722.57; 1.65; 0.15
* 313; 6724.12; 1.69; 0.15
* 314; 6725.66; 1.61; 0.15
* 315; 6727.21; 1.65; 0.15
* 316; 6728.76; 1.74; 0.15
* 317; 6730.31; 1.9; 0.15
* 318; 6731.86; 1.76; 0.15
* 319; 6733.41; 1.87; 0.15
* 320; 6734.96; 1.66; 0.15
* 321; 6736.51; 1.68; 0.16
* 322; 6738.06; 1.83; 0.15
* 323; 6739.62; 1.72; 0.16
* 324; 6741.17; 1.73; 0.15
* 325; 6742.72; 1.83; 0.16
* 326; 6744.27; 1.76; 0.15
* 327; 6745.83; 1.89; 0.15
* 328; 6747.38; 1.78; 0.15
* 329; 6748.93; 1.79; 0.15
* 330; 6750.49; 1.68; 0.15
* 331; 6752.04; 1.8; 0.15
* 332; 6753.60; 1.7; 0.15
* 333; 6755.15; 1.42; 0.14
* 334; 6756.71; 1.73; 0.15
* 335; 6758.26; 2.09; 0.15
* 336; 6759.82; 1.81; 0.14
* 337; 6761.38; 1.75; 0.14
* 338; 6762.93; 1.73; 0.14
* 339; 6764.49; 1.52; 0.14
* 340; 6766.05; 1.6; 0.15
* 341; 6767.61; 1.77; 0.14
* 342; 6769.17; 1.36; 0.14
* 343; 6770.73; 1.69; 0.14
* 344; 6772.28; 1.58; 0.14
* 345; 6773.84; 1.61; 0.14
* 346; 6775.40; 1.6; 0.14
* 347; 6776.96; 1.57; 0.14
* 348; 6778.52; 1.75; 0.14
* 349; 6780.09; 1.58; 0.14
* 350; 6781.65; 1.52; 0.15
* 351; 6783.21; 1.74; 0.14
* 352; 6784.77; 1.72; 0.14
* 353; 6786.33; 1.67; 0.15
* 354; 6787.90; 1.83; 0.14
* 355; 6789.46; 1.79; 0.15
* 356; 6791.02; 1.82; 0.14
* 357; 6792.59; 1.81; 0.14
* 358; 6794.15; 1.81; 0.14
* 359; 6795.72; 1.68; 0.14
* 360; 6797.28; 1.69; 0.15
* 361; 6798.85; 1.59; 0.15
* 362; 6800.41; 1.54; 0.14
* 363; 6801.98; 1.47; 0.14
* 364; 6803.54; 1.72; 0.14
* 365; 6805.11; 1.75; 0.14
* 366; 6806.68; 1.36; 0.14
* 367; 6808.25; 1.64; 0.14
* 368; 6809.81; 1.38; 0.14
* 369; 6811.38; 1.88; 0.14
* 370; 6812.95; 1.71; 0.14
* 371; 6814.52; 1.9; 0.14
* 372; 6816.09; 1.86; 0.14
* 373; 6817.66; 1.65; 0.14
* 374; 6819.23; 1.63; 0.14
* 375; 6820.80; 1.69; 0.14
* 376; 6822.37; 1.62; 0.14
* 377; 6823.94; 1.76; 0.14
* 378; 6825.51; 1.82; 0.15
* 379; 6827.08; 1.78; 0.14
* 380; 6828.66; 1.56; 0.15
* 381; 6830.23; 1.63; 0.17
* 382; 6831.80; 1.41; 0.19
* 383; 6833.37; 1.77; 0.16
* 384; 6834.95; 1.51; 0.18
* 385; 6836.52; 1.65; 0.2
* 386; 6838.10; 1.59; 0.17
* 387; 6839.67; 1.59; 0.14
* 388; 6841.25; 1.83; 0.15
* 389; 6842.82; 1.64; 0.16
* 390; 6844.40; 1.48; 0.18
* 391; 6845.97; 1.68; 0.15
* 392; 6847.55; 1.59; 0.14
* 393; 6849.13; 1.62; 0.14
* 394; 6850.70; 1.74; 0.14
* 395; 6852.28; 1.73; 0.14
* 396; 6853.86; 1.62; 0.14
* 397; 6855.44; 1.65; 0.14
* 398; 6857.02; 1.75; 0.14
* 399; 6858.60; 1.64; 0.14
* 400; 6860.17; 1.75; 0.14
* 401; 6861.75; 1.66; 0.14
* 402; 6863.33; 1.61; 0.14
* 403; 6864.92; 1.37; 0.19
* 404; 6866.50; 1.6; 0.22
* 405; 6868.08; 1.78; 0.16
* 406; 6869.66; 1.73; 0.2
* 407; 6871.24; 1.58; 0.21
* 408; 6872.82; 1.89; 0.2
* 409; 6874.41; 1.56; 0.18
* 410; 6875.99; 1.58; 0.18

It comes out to 0.21 mag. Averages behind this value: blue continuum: 1.81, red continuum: 1.65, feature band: 1.43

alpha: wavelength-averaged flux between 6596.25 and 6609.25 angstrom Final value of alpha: 1.73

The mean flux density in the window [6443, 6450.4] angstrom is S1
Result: 1.72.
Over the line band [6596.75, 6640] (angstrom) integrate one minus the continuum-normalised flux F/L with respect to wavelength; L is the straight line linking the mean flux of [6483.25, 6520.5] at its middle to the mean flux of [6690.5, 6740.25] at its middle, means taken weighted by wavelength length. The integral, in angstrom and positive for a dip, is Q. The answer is 0.6 angstrom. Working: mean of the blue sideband 1.74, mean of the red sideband 1.7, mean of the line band 1.7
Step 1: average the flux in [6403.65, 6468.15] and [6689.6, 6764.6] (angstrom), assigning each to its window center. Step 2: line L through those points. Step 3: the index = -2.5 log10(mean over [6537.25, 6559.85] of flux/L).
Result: 0.09 mag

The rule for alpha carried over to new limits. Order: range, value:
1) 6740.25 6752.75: 1.78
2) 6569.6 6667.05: 1.69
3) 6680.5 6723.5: 1.68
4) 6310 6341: 1.82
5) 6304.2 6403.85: 1.81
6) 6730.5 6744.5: 1.77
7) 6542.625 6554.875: 1.62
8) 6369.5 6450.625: 1.77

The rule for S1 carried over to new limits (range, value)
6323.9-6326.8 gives 1.76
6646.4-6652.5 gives 1.64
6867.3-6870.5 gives 1.75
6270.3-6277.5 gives 1.87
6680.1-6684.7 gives 1.62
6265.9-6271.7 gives 1.98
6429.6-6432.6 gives 1.77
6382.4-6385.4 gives 1.68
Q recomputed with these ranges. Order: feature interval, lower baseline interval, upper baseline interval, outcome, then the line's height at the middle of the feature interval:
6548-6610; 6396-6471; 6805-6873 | 4.1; 1.72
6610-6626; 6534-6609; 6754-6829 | 0.0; 1.64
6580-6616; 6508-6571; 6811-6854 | -0.5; 1.66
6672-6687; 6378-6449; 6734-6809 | 0.7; 1.71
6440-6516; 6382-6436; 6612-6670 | 0.7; 1.76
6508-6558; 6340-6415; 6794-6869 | 1.0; 1.75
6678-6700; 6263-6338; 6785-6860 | 0.9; 1.71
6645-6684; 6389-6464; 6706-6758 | 1.6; 1.74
